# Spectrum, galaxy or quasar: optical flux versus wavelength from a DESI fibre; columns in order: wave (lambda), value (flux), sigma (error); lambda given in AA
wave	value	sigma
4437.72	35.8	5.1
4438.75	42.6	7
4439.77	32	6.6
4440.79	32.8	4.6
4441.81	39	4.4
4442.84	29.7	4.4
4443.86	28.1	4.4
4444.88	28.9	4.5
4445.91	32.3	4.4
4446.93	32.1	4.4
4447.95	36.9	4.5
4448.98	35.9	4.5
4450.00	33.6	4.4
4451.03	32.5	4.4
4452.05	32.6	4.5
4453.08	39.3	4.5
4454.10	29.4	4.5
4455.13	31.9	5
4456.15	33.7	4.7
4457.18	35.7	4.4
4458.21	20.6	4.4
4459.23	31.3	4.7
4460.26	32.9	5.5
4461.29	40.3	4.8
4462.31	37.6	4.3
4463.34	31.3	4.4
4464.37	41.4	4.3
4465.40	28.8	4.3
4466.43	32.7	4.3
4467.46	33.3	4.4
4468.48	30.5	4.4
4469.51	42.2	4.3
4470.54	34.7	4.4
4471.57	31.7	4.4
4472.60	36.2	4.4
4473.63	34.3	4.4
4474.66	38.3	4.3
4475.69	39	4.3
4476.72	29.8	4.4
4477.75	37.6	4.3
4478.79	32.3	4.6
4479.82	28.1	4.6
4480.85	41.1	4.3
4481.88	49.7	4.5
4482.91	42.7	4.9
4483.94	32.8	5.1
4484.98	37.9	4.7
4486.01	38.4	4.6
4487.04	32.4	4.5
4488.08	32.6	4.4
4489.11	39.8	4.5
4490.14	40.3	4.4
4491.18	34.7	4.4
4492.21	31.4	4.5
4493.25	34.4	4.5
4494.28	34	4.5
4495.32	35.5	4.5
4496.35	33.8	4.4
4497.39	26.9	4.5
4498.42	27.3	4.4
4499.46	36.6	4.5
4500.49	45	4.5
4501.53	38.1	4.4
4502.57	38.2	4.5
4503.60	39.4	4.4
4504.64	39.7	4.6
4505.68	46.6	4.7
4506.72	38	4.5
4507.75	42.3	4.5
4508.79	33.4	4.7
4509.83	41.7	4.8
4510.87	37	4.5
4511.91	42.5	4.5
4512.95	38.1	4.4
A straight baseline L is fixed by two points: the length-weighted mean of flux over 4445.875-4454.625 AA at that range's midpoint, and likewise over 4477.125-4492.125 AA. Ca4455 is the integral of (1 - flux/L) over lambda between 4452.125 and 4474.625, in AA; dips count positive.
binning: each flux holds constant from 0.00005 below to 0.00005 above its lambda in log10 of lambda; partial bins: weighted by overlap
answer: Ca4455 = 0.78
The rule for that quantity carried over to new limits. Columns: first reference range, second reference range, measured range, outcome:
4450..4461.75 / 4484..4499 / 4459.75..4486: -1.96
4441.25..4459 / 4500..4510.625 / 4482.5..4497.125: 0.92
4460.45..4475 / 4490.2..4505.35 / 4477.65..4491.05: -0.70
